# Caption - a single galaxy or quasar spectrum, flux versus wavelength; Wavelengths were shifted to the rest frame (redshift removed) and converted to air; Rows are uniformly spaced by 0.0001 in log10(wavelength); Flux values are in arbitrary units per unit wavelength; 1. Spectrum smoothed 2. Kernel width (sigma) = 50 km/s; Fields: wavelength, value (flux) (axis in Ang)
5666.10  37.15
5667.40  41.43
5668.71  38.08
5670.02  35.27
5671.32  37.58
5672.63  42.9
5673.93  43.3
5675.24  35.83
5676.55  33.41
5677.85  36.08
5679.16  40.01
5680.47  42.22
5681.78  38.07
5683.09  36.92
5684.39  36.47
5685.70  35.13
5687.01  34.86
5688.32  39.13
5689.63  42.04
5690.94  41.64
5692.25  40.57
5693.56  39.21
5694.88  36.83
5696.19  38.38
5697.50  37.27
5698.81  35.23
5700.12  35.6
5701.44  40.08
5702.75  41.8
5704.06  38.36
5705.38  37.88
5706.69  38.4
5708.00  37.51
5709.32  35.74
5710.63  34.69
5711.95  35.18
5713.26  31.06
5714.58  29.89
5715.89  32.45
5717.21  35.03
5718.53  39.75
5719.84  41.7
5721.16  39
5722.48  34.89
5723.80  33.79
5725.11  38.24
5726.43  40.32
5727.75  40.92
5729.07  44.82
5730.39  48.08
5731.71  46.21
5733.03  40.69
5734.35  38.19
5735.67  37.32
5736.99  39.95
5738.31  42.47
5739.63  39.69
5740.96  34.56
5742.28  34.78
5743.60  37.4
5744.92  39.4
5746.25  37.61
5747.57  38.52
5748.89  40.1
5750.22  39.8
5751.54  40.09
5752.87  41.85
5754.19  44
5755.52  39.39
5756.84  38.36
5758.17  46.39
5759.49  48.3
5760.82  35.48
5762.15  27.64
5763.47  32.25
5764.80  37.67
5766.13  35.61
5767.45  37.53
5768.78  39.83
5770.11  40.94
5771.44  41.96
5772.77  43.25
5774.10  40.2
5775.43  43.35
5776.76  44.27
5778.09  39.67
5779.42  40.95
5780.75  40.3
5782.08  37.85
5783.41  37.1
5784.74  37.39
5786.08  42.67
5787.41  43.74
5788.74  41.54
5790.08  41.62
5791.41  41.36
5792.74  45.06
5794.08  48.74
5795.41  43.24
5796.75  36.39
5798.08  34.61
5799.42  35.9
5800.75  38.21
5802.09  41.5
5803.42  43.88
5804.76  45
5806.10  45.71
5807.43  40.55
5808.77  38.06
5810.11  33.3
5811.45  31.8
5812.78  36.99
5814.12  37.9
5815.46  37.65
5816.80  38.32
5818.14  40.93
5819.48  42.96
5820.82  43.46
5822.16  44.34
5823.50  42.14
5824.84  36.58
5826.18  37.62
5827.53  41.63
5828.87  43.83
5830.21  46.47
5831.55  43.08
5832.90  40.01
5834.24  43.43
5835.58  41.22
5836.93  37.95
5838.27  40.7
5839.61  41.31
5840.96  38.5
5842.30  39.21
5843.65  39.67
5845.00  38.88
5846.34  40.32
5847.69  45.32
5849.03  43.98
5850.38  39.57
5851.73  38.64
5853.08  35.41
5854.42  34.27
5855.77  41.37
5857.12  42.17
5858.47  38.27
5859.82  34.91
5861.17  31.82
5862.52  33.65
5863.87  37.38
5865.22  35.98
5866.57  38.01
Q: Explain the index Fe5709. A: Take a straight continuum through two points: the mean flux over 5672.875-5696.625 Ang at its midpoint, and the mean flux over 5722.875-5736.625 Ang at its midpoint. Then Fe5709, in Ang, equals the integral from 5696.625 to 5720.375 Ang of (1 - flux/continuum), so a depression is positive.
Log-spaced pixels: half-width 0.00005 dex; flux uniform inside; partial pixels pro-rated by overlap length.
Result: 1.9 Ang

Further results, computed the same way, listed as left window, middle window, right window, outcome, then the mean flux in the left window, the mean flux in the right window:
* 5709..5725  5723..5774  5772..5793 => -1.9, 35.4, 41.2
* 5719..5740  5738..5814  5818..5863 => 1.1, 40.4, 40.1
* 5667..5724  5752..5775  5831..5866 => -0.8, 37.5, 39.1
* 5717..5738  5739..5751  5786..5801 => 0.7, 40.1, 41.1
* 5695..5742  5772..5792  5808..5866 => -1.2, 38.1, 39.3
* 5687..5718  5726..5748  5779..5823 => -1.1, 37.1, 40.3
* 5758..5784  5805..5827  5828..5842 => 0.8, 39.4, 41.6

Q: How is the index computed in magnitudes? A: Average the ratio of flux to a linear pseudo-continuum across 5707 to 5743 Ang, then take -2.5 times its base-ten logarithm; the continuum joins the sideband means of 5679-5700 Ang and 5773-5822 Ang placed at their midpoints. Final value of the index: 0.03 mag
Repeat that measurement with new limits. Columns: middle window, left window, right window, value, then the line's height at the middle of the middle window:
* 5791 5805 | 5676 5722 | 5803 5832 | -0.03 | 40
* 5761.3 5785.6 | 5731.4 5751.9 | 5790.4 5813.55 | 0.02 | 39.6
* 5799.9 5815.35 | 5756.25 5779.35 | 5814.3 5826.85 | 0.02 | 40.2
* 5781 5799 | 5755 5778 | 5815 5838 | -0.01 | 40.2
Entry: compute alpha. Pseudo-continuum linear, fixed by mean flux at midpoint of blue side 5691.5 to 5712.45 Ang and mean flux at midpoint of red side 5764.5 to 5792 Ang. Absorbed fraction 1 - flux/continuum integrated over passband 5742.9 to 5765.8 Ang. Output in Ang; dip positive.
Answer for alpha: 0.3 Ang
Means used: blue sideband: 37.7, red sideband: 40.5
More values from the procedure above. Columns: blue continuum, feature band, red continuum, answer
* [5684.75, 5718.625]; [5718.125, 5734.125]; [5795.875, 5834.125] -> -1.3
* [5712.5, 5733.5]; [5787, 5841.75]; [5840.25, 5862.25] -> -2.7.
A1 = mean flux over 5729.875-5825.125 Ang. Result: 40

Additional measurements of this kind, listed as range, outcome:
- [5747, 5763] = 39.9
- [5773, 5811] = 40.8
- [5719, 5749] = 39.5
